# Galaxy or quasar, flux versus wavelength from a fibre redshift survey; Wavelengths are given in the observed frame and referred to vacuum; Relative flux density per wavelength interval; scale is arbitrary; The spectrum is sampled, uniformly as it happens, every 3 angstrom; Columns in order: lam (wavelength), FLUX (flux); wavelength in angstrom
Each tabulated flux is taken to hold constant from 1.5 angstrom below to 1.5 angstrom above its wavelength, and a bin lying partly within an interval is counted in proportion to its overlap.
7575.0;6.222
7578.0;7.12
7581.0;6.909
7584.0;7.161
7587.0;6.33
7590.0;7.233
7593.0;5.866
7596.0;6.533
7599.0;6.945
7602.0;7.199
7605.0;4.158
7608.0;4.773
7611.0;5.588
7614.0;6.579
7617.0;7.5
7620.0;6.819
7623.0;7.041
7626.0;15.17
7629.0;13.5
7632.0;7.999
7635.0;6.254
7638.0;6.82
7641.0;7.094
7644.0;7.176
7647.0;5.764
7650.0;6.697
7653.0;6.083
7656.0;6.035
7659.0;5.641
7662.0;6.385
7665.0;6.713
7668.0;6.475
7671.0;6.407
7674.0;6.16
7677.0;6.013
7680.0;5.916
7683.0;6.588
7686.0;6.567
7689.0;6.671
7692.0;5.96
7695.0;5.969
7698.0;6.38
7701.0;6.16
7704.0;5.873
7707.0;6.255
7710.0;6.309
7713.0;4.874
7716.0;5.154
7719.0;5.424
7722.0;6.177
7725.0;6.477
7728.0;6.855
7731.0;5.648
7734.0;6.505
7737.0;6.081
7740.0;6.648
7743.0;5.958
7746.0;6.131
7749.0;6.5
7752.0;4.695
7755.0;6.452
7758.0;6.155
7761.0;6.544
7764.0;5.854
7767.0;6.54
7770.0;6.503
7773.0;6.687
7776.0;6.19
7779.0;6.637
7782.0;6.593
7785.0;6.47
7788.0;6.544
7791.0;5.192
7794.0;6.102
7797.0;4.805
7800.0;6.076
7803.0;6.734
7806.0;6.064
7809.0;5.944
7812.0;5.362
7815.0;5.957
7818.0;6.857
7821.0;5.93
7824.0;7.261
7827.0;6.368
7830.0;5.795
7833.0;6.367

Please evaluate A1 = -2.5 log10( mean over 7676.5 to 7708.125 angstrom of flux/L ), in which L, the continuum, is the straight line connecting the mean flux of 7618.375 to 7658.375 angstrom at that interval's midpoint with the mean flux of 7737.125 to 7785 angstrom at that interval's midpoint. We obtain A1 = 0.15 mag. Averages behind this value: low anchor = 7.83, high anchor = 6.27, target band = 6.22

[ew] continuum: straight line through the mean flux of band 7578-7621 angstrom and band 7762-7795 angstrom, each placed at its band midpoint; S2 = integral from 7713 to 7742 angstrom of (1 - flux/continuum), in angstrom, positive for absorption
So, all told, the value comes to 1.4 angstrom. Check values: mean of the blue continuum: 6.42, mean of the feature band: 6.04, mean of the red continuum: 6.31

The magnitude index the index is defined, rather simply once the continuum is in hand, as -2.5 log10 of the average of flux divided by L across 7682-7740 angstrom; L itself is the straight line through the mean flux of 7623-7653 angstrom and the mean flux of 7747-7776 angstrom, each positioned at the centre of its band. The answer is 0.16 mag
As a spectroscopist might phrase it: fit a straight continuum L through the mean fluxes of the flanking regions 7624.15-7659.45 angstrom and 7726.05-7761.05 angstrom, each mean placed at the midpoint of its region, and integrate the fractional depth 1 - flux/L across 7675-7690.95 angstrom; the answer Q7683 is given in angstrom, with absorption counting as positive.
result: 1.9 angstrom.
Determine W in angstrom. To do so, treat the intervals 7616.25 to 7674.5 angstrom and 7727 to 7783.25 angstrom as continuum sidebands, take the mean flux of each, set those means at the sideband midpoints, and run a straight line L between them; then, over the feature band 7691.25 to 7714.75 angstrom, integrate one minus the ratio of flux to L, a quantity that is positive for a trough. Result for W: 2.9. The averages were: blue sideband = 7.41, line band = 5.96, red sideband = 6.27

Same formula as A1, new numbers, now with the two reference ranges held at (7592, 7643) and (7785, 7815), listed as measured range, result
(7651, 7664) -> 0.16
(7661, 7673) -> 0.08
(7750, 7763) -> 0.05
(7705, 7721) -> 0.18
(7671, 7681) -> 0.14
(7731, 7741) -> 0.03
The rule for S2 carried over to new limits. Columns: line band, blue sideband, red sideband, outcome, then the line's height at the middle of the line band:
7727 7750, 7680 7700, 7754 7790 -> 0.4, 6.37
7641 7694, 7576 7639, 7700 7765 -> 2.9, 6.69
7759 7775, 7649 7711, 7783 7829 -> -0.7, 6.15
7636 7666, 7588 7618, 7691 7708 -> -1.3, 6.16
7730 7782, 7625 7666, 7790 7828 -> 2.5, 6.55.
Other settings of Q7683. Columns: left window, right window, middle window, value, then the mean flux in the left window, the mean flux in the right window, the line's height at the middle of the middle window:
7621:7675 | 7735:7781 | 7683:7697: 1.3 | 7.42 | 6.25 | 6.97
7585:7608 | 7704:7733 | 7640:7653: -1.0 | 6.24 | 5.92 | 6.11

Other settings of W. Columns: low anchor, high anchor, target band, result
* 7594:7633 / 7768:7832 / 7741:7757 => 1.5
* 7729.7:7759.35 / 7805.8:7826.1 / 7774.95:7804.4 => 0.1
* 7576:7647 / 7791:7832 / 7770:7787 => -0.7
